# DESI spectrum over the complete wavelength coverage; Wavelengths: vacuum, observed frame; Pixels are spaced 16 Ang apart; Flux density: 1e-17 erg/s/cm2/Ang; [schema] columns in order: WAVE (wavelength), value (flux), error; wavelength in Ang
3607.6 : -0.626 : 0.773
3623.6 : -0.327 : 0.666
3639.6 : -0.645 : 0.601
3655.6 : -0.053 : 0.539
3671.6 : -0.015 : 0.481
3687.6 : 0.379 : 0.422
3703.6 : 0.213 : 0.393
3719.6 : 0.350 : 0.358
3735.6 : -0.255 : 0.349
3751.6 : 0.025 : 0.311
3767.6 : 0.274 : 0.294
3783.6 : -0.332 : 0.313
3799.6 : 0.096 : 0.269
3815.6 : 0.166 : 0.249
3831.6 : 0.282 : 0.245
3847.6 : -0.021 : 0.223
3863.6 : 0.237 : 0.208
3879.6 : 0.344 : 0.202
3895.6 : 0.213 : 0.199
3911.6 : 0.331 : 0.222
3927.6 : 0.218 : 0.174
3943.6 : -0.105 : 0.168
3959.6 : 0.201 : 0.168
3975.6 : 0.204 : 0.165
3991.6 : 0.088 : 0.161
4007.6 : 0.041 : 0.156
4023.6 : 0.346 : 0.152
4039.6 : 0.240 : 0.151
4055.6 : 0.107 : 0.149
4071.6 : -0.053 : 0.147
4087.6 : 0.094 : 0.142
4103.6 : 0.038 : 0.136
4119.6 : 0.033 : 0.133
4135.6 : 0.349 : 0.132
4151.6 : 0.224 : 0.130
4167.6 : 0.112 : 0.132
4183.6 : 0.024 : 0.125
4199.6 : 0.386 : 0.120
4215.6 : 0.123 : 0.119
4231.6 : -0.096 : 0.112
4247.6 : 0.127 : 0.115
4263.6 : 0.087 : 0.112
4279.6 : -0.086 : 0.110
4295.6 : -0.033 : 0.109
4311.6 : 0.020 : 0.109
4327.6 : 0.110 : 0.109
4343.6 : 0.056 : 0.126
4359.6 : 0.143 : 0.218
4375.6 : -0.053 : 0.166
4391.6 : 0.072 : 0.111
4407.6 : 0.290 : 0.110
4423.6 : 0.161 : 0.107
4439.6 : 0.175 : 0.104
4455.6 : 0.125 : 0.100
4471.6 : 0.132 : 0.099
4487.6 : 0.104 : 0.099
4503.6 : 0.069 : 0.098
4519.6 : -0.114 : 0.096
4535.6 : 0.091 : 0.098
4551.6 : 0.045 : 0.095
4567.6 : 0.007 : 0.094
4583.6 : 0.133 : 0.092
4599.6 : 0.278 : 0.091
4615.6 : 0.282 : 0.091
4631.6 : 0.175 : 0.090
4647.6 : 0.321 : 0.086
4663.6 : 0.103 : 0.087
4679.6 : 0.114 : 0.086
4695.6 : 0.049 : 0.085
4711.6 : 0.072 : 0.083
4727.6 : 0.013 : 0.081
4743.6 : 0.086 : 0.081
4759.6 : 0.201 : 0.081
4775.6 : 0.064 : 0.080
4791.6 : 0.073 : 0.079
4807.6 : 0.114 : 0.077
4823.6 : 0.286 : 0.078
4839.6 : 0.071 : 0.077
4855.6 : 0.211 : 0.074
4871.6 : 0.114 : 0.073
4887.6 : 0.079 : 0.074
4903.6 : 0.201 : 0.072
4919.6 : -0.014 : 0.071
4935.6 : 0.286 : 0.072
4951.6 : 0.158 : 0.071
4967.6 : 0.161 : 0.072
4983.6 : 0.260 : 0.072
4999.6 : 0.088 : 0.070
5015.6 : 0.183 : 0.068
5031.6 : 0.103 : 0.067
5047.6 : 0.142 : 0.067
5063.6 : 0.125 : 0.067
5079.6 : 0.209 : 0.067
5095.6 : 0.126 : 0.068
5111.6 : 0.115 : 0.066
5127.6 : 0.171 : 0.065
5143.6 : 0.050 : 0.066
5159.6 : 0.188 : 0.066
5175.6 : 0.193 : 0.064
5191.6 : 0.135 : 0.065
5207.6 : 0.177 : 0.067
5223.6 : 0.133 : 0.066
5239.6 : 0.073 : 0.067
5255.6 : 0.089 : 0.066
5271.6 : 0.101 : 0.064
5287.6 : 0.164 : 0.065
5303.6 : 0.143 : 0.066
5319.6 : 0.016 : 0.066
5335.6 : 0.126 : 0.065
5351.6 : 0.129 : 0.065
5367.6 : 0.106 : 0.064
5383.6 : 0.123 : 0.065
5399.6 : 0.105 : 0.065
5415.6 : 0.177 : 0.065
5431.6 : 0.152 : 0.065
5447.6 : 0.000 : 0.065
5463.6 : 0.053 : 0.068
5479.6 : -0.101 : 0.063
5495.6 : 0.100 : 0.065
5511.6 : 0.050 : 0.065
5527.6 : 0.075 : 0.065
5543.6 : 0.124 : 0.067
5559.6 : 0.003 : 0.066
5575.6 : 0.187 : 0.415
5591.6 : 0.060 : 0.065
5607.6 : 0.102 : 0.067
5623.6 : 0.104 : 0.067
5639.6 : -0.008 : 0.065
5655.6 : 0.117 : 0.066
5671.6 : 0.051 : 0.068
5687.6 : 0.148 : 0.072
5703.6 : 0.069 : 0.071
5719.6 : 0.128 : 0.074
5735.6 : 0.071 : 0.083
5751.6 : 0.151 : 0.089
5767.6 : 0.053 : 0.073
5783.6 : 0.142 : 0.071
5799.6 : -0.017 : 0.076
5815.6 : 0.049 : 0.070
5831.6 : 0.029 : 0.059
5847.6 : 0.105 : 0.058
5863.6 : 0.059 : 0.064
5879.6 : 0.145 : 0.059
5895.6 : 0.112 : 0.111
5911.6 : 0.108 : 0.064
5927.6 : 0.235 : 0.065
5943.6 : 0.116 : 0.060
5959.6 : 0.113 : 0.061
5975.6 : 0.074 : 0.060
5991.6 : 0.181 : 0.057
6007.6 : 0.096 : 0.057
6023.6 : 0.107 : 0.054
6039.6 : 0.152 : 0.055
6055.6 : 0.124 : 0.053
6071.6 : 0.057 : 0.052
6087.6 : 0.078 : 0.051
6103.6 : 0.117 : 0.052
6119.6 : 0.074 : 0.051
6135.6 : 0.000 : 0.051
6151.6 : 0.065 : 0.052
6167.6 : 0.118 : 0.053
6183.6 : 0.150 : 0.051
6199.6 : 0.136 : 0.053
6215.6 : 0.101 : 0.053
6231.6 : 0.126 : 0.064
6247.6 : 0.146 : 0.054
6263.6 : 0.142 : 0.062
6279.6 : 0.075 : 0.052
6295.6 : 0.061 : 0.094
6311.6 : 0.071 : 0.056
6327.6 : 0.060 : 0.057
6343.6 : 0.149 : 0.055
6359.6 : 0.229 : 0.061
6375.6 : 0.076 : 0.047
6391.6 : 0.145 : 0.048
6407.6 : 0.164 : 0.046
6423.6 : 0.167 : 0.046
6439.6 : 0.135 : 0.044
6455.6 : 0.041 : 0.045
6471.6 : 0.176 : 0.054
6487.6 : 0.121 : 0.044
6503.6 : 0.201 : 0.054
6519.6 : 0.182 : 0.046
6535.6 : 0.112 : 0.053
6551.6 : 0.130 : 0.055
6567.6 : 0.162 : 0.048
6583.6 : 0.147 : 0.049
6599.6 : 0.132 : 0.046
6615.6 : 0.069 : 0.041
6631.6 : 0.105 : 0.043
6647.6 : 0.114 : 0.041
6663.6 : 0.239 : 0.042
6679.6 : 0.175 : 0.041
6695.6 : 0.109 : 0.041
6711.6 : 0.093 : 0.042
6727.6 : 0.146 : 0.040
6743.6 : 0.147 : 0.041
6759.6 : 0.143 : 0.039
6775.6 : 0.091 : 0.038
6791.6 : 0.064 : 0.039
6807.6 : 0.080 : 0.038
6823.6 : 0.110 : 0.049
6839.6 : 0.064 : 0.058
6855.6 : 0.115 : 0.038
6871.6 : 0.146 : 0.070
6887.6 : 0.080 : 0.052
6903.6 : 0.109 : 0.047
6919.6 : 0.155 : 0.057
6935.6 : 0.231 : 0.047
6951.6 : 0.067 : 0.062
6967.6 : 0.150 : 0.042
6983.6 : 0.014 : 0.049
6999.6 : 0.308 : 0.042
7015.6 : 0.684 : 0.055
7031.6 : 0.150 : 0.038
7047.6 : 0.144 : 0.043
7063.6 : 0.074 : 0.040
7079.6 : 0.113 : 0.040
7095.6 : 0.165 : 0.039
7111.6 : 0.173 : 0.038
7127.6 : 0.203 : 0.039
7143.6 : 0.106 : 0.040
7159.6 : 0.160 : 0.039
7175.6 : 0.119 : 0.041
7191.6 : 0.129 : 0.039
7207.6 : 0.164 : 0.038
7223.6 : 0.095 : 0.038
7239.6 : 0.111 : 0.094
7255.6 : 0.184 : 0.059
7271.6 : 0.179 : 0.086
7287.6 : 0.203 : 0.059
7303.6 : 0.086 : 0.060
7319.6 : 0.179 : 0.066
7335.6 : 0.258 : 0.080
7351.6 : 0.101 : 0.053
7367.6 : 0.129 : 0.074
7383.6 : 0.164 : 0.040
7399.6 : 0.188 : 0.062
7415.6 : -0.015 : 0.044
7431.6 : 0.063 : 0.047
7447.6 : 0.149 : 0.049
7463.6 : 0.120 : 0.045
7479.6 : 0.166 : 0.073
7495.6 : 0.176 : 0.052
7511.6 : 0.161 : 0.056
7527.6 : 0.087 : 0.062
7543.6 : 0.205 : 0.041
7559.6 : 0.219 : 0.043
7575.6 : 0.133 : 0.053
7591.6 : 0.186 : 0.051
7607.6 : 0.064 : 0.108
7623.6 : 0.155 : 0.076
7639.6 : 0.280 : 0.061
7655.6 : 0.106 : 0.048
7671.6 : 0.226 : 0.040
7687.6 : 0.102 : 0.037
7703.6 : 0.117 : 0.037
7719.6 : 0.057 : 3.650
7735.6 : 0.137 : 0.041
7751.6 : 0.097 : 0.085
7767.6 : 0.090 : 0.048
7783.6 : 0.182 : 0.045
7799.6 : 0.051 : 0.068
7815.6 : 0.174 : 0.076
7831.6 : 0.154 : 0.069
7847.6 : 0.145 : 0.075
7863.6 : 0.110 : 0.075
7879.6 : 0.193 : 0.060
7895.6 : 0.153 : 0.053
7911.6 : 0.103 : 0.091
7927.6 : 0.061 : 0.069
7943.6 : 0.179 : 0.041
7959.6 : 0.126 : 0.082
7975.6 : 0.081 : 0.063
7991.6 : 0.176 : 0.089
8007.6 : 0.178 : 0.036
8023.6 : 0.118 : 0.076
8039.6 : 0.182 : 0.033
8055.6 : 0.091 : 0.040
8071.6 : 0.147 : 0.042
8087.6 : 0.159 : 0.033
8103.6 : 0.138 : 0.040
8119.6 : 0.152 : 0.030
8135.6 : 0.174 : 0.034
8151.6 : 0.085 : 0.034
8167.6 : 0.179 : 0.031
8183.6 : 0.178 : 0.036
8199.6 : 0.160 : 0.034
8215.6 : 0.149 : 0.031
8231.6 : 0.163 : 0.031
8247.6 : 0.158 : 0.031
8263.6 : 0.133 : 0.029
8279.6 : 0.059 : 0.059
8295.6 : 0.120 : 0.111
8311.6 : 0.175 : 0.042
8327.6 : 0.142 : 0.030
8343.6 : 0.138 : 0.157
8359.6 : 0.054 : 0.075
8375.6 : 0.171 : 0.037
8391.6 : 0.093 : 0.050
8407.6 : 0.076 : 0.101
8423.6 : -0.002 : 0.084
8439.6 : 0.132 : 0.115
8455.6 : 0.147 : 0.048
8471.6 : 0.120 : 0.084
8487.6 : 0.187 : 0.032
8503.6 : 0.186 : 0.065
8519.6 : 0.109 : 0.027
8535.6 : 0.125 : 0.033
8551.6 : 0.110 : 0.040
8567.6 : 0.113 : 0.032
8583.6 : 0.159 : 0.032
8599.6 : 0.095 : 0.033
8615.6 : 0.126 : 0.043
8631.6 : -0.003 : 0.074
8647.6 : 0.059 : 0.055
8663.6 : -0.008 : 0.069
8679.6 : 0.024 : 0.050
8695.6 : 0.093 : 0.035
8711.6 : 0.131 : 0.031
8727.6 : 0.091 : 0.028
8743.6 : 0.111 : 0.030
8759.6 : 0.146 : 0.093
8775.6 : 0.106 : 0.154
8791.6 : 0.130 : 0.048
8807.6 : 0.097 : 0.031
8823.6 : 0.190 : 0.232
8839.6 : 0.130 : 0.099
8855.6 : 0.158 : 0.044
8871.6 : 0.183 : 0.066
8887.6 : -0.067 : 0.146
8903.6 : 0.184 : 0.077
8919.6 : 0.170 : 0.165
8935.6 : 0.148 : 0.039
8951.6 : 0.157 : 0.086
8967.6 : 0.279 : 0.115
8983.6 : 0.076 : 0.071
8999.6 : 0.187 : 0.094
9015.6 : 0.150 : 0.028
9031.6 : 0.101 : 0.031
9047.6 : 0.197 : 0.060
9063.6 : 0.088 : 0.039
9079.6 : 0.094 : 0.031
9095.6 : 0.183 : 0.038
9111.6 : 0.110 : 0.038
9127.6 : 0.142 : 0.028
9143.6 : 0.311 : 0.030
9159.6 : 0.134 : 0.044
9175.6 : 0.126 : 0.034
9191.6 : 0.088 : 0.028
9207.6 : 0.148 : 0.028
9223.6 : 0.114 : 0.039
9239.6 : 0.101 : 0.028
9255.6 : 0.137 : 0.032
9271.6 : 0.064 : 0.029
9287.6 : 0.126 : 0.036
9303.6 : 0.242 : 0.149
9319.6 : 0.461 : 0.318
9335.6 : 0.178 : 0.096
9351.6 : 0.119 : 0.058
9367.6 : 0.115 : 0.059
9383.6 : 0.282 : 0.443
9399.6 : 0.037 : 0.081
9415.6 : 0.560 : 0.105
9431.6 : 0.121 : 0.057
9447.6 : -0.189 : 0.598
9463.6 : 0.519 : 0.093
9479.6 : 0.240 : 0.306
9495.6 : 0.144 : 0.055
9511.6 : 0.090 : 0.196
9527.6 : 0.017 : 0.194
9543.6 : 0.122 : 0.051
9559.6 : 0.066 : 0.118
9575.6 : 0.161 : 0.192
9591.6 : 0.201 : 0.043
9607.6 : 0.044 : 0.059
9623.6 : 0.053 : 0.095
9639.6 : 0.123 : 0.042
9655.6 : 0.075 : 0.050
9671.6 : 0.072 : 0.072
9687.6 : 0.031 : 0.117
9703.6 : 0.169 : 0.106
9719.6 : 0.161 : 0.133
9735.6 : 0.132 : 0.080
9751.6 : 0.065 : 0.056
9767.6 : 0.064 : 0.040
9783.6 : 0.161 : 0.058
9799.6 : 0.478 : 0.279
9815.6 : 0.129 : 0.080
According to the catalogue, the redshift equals 0.88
